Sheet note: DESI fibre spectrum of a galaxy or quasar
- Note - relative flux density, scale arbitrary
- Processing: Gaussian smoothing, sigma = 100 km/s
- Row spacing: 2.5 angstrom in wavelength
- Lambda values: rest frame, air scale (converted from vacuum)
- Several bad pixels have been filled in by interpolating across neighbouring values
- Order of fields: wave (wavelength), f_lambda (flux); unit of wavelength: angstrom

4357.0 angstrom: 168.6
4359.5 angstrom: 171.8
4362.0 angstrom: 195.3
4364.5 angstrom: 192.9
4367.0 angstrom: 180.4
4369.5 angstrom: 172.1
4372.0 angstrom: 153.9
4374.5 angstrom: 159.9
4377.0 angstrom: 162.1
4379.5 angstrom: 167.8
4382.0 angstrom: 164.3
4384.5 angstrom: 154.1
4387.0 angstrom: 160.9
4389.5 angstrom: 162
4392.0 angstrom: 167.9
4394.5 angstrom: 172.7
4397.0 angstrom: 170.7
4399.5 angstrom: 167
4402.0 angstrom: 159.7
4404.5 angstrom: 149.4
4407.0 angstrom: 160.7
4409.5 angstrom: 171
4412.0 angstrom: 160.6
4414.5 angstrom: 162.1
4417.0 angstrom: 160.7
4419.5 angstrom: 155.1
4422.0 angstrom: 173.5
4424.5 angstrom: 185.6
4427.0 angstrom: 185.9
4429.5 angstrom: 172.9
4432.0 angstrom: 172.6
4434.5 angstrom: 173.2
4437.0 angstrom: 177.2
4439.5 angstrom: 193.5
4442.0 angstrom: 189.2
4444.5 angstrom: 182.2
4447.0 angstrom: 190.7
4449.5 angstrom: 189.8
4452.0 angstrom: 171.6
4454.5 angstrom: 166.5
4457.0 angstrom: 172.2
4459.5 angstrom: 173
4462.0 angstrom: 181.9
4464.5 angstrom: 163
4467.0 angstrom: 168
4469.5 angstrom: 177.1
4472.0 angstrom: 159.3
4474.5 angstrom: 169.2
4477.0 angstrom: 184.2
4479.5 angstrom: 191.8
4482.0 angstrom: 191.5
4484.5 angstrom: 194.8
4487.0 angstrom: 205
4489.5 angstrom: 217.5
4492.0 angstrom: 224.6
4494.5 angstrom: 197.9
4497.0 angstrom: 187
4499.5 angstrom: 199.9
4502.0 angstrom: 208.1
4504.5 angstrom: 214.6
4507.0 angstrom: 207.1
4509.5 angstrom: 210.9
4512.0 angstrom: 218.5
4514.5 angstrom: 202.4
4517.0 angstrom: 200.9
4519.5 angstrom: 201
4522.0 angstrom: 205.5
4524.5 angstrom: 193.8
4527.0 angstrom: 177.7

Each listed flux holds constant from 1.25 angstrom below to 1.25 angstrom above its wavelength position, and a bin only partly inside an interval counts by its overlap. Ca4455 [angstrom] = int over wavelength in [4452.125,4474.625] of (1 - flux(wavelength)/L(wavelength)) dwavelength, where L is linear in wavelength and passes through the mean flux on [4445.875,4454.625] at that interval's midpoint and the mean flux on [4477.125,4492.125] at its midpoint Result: 2.2 angstrom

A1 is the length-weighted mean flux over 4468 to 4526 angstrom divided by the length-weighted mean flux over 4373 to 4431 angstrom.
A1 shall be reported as 1.2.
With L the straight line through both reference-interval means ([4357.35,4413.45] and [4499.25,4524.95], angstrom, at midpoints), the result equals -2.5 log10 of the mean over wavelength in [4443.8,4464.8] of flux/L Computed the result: 0.07 mag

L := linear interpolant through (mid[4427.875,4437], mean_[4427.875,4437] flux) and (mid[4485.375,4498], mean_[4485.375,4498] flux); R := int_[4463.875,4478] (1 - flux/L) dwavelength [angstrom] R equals 1.80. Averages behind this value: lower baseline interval 174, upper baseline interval 206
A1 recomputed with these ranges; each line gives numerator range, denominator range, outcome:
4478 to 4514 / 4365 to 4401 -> 1.23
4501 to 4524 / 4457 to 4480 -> 1.19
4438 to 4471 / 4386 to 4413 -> 1.09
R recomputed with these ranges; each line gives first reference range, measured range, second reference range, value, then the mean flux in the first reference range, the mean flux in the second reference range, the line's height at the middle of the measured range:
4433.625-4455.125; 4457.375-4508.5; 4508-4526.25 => 0.90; 182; 204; 194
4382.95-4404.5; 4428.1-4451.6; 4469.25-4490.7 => -0.69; 164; 188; 177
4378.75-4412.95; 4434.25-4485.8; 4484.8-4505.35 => 3.14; 163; 206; 191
